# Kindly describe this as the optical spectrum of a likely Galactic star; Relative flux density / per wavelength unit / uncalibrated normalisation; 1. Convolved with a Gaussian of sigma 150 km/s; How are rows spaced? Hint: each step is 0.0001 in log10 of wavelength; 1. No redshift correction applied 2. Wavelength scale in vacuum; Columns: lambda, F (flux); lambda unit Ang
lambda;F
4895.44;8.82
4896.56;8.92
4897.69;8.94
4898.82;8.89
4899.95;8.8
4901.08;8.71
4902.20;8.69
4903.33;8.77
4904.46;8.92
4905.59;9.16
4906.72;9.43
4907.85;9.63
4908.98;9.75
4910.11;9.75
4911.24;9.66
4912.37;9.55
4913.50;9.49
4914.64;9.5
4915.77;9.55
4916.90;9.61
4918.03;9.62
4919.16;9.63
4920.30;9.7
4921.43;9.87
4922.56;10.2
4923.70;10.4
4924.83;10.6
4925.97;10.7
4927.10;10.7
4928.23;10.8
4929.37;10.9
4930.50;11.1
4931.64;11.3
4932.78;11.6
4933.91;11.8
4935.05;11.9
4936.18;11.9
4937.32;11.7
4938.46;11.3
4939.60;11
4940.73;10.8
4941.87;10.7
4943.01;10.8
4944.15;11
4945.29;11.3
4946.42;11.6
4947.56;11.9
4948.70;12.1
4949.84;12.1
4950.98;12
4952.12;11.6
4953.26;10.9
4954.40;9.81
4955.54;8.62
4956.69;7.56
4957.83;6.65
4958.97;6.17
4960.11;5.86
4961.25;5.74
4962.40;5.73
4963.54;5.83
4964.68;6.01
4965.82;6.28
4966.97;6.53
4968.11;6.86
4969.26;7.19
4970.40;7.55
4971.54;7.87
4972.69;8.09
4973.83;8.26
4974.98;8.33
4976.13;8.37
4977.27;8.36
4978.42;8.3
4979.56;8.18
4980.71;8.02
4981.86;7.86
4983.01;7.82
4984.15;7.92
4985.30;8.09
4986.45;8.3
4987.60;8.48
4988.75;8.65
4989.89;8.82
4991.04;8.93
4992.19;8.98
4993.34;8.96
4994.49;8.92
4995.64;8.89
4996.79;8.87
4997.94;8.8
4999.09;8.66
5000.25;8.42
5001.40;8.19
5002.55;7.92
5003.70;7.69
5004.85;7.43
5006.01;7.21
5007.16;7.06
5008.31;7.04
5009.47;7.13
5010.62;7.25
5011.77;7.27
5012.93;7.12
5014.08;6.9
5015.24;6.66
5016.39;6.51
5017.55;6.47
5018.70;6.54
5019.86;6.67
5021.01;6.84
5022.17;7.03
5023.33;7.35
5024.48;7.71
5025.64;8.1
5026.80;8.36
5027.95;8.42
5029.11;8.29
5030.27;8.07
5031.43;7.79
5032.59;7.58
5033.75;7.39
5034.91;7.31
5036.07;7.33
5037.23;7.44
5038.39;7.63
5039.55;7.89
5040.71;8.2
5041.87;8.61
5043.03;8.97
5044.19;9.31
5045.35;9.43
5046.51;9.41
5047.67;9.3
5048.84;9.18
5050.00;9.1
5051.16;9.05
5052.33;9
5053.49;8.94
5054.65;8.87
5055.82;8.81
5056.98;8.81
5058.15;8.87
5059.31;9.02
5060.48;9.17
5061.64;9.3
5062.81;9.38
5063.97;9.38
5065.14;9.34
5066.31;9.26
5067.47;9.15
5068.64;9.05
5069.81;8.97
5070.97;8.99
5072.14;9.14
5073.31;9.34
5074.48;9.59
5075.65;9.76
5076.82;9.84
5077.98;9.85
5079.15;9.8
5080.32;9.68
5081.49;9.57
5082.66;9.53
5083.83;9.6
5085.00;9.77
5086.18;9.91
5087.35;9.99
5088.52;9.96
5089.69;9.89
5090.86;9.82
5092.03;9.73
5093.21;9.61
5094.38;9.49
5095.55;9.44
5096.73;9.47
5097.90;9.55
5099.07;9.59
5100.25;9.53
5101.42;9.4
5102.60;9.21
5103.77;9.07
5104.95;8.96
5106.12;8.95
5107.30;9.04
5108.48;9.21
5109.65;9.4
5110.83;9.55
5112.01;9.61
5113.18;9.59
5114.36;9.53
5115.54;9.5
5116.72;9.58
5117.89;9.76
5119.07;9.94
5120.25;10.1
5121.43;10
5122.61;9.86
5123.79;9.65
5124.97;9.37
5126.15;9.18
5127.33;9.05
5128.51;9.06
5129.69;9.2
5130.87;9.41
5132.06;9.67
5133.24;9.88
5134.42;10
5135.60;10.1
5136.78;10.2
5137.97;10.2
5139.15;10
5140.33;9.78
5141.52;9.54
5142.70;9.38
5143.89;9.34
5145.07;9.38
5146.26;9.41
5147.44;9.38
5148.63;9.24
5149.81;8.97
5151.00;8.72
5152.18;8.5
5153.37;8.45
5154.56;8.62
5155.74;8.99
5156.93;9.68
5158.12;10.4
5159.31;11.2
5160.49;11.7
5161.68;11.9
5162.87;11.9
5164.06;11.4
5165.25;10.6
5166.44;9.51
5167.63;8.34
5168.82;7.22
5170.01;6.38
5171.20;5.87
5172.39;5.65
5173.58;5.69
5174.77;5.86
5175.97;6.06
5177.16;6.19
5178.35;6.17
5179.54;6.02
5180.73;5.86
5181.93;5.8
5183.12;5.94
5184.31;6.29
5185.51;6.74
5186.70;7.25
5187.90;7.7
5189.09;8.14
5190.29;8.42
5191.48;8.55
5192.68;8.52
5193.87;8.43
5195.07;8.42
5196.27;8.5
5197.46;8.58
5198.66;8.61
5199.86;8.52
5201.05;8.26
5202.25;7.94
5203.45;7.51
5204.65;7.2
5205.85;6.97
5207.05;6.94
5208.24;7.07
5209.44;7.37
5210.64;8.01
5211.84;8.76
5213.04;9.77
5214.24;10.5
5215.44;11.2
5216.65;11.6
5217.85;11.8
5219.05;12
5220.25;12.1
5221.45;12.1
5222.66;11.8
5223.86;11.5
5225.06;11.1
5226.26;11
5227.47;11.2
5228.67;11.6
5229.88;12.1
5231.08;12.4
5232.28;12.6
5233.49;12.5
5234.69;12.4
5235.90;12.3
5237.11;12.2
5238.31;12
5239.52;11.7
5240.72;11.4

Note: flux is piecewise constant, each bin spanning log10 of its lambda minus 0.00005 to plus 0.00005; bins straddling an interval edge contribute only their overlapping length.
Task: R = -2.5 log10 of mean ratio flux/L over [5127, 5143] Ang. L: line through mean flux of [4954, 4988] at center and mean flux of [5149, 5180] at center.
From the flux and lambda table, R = -0.17 mag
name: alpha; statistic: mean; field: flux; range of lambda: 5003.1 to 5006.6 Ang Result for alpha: 7.44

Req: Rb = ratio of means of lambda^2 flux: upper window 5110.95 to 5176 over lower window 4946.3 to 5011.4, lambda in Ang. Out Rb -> 1.2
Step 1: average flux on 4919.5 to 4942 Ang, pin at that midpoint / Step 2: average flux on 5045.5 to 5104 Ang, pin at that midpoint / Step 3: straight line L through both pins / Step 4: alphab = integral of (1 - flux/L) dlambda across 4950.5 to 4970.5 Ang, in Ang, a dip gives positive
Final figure 5.7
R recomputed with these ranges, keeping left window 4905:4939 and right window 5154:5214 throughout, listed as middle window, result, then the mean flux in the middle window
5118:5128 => -0.13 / 9.64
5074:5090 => -0.10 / 9.77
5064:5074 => -0.01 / 9.17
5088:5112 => -0.08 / 9.44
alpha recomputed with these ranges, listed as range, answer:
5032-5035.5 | 7.42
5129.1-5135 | 9.63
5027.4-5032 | 8.13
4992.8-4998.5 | 8.89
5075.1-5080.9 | 9.8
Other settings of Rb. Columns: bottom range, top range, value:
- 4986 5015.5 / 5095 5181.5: 1.19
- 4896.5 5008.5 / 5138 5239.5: 1.11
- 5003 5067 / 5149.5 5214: 1.06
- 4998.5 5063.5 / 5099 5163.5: 1.25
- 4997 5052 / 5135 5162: 1.30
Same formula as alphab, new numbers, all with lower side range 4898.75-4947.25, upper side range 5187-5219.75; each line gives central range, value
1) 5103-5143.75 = -1.8 Ang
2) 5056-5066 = 0.4 Ang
